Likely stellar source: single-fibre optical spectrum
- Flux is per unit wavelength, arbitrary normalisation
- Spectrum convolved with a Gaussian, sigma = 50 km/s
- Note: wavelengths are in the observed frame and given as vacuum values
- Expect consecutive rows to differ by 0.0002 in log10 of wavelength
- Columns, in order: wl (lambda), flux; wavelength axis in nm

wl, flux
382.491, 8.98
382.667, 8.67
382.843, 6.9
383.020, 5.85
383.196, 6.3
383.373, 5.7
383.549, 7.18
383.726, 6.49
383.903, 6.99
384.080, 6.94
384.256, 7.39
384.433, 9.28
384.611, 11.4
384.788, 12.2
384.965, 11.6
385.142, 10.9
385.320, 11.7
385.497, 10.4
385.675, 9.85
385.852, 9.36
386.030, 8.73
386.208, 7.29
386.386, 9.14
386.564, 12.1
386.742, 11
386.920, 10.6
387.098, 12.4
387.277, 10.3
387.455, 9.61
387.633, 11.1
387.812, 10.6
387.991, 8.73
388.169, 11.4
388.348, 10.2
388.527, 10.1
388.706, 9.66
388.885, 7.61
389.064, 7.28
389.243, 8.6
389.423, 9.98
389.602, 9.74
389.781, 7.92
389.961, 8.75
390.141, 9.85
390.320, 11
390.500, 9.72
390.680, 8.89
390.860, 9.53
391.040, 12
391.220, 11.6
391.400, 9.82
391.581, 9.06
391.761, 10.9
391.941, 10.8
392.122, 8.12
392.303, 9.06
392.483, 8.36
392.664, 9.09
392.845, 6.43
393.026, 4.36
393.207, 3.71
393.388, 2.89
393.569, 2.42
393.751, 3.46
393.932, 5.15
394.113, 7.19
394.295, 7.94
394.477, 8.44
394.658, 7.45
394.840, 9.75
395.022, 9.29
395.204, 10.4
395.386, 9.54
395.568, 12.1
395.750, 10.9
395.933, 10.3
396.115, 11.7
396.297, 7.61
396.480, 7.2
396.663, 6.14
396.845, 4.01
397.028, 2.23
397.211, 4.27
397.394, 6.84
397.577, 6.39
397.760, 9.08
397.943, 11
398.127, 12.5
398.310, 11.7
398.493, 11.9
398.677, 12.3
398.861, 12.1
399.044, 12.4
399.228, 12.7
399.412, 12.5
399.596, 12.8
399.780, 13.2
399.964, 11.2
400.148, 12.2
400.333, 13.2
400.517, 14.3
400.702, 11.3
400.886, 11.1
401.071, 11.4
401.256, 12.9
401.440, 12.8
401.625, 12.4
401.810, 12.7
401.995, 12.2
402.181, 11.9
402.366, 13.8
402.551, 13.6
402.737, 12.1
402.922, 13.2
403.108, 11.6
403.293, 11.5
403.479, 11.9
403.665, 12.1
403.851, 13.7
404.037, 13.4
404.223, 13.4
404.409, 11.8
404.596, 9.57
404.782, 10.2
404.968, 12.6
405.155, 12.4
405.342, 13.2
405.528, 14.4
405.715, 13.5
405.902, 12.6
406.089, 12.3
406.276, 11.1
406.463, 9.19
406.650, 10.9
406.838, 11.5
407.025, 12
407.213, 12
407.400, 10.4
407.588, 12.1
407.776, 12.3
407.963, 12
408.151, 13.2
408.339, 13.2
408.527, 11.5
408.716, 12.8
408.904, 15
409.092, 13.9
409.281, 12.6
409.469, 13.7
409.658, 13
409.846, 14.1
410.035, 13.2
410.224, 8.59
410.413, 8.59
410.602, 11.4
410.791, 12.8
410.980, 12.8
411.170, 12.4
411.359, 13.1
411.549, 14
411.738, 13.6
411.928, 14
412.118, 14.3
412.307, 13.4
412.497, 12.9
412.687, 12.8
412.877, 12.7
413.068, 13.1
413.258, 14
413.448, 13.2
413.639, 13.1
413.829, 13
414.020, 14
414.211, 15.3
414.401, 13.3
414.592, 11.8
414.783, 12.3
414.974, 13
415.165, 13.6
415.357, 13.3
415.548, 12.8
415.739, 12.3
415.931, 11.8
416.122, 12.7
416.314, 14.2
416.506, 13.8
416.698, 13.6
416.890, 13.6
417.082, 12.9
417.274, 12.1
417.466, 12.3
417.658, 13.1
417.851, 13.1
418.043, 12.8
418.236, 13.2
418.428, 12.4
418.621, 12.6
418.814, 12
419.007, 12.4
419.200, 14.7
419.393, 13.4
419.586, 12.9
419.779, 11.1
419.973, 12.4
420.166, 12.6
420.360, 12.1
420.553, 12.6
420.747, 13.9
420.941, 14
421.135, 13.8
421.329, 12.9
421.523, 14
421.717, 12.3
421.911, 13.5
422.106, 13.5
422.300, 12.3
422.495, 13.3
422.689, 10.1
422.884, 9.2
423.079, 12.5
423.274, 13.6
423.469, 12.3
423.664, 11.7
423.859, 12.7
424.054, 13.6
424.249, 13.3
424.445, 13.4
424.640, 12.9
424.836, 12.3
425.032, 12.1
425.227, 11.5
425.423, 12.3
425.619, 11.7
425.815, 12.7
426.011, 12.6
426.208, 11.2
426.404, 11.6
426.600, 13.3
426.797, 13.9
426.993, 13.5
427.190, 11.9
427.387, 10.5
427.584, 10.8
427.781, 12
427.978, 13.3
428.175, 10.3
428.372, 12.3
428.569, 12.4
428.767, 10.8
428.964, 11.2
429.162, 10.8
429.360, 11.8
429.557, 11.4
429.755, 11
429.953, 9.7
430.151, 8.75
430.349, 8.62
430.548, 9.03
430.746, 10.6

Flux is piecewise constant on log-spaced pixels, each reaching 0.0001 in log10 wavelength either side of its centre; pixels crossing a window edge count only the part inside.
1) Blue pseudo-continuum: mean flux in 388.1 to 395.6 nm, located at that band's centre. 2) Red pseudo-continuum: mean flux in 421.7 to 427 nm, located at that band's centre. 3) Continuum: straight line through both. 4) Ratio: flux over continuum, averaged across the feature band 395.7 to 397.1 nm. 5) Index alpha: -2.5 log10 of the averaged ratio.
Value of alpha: 0.21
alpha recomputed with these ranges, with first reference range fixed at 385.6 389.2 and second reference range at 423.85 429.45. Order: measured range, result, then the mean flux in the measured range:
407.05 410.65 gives -0.11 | 12.3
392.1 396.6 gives 0.31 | 7.7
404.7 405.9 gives -0.17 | 12.7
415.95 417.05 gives -0.16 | 13.4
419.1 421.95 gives -0.11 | 13.1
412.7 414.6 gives -0.18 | 13.4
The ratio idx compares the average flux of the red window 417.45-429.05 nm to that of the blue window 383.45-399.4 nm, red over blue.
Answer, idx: 1.38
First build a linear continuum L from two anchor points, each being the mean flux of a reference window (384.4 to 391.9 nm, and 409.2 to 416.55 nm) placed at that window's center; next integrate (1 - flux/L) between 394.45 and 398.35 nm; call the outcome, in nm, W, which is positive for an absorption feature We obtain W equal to 0.873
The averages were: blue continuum 10.1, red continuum 12.9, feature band 8.54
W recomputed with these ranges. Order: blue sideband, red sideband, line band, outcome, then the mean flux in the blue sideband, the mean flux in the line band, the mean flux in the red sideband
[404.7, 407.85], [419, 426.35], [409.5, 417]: -0.46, 11.9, 13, 12.6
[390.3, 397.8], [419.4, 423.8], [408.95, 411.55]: -0.43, 7.94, 12.4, 12.6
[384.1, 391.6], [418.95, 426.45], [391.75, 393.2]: 0.32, 9.94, 7.98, 12.6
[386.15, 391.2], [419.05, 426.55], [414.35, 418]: -0.26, 9.86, 12.9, 12.6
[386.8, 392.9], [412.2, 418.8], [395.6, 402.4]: 0.16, 9.69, 10.7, 13.1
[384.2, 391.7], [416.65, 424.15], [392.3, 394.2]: 0.90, 9.97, 5.49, 12.7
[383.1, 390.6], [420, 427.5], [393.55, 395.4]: 0.48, 9.45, 7.47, 12.6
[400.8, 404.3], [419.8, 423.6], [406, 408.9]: 0.16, 12.5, 11.9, 12.6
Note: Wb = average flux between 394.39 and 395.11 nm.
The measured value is 8.74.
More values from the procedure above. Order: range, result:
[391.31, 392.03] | 10.1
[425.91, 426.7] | 12.2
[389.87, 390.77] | 9.64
